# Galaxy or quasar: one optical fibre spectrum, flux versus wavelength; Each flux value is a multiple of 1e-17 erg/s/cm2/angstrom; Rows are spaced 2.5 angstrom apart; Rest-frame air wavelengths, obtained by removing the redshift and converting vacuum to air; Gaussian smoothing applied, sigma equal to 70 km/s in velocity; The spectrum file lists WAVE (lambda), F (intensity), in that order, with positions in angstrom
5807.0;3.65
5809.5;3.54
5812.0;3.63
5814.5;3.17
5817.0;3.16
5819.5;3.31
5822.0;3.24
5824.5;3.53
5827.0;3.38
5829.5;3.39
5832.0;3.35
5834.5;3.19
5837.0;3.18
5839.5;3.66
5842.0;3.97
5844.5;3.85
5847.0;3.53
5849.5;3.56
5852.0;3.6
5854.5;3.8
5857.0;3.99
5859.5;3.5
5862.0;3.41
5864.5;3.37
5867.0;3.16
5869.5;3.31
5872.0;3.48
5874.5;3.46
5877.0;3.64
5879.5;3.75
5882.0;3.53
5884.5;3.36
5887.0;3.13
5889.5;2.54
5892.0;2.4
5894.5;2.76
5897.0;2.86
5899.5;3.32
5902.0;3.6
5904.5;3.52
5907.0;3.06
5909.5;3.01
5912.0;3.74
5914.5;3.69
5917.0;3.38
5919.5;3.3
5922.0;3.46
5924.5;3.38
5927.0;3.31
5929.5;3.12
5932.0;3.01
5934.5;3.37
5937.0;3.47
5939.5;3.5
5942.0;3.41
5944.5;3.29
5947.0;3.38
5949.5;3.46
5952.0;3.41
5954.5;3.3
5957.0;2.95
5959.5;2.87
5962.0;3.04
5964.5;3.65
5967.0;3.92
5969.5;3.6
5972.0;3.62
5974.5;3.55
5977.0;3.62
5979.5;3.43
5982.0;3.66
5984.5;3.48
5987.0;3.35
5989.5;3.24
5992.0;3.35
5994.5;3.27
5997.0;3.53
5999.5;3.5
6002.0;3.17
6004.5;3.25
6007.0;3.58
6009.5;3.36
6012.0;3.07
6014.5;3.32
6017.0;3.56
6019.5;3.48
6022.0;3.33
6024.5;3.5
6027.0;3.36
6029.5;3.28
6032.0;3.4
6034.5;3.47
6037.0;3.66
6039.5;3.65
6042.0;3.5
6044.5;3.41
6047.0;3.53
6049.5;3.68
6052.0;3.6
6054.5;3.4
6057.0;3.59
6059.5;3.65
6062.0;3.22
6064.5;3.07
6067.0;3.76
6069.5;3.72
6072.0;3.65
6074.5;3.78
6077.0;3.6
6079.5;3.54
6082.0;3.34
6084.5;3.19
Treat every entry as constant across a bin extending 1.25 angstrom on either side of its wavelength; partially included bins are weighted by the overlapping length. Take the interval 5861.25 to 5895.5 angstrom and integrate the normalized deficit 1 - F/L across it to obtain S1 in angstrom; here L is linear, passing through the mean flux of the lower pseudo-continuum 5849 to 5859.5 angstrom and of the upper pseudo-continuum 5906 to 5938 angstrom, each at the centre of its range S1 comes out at 3.34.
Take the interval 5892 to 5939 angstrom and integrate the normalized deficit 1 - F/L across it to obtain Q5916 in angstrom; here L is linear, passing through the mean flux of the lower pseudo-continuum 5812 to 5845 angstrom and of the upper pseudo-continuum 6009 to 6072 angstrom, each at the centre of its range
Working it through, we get 2.2 angstrom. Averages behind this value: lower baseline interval 3.41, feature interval 3.28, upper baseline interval 3.47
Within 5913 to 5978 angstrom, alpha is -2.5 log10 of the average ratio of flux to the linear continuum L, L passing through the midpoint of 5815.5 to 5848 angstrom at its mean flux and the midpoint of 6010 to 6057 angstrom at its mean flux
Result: 0.02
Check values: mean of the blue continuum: 3.44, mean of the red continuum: 3.46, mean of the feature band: 3.39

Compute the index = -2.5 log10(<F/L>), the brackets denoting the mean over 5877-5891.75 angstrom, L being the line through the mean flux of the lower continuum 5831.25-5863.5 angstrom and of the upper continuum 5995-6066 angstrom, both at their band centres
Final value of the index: 0.10 mag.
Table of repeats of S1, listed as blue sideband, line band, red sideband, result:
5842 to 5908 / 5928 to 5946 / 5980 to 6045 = 0.4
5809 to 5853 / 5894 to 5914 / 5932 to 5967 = 0.6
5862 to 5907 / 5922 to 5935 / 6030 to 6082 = 0.3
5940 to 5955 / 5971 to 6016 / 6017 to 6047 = 0.3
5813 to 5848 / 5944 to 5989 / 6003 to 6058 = 0.3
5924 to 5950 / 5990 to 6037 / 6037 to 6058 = 1.4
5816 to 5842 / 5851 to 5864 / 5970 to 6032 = -1.0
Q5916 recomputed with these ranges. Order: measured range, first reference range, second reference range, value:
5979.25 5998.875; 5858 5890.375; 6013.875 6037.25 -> 0.0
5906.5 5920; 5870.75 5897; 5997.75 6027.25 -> -0.6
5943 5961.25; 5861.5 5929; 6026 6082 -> 0.7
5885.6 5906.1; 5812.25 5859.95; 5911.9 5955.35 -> 2.4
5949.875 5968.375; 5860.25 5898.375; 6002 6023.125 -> -0.1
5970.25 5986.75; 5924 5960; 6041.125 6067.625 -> -1.0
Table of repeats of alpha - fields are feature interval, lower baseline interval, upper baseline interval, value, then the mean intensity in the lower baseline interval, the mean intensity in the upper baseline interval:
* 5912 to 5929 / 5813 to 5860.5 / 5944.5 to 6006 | 0.00 mag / 3.49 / 3.4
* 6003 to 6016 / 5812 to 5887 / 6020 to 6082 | 0.06 mag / 3.47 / 3.51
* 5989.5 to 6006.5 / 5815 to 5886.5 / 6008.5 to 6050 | 0.03 mag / 3.48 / 3.44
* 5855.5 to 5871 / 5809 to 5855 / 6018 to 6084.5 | 0.00 mag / 3.47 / 3.5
